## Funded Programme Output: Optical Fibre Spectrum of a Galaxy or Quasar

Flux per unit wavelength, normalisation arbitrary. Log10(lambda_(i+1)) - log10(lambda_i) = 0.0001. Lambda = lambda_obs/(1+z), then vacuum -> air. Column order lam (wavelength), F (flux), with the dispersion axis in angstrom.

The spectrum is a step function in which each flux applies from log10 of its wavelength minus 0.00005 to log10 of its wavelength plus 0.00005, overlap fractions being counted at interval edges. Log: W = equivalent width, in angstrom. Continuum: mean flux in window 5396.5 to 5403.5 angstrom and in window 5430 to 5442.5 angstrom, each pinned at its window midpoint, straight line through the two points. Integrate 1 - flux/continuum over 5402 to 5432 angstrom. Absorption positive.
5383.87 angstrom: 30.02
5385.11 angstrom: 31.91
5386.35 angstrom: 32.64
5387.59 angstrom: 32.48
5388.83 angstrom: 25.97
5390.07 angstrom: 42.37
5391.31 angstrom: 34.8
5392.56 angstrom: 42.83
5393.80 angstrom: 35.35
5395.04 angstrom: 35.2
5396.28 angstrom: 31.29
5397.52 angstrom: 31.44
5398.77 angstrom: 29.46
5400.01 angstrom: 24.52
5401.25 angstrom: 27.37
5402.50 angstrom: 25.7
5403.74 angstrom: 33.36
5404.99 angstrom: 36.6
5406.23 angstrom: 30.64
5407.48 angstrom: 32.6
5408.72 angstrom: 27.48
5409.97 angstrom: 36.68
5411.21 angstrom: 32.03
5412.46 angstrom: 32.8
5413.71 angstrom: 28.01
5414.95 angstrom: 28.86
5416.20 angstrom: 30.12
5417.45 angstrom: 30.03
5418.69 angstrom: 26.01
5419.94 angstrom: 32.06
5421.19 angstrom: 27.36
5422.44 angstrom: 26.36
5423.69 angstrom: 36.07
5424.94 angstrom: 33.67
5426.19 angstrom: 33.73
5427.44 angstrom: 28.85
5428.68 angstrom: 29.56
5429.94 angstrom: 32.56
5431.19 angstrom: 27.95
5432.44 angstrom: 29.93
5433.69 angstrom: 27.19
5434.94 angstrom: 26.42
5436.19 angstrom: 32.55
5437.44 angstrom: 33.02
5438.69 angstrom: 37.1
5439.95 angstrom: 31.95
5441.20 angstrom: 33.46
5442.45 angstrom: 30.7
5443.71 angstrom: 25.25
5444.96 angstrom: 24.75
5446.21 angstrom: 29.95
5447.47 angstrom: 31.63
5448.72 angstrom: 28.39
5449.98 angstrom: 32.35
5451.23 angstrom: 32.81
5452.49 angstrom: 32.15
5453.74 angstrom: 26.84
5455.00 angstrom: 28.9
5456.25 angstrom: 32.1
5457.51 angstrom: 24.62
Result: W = -1.3 angstrom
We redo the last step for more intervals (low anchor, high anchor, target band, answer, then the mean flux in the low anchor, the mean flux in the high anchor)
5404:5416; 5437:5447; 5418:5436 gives 0.7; 31.7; 30.7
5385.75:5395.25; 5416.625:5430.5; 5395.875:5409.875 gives 1.3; 35.2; 30.5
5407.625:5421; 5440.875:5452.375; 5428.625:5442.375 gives -0.5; 30.4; 29.9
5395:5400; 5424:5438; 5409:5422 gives 0.1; 30.6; 30.6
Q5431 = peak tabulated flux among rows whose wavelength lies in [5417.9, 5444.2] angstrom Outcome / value 37.1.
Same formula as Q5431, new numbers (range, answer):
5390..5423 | 42.83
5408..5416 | 36.68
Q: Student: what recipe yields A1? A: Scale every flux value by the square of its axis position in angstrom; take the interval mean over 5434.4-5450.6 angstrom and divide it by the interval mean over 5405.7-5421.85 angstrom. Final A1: 1.0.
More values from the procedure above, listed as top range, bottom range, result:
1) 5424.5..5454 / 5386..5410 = 0.96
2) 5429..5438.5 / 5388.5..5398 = 0.87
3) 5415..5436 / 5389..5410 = 0.93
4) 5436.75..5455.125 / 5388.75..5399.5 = 0.90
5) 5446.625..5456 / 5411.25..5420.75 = 1.04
